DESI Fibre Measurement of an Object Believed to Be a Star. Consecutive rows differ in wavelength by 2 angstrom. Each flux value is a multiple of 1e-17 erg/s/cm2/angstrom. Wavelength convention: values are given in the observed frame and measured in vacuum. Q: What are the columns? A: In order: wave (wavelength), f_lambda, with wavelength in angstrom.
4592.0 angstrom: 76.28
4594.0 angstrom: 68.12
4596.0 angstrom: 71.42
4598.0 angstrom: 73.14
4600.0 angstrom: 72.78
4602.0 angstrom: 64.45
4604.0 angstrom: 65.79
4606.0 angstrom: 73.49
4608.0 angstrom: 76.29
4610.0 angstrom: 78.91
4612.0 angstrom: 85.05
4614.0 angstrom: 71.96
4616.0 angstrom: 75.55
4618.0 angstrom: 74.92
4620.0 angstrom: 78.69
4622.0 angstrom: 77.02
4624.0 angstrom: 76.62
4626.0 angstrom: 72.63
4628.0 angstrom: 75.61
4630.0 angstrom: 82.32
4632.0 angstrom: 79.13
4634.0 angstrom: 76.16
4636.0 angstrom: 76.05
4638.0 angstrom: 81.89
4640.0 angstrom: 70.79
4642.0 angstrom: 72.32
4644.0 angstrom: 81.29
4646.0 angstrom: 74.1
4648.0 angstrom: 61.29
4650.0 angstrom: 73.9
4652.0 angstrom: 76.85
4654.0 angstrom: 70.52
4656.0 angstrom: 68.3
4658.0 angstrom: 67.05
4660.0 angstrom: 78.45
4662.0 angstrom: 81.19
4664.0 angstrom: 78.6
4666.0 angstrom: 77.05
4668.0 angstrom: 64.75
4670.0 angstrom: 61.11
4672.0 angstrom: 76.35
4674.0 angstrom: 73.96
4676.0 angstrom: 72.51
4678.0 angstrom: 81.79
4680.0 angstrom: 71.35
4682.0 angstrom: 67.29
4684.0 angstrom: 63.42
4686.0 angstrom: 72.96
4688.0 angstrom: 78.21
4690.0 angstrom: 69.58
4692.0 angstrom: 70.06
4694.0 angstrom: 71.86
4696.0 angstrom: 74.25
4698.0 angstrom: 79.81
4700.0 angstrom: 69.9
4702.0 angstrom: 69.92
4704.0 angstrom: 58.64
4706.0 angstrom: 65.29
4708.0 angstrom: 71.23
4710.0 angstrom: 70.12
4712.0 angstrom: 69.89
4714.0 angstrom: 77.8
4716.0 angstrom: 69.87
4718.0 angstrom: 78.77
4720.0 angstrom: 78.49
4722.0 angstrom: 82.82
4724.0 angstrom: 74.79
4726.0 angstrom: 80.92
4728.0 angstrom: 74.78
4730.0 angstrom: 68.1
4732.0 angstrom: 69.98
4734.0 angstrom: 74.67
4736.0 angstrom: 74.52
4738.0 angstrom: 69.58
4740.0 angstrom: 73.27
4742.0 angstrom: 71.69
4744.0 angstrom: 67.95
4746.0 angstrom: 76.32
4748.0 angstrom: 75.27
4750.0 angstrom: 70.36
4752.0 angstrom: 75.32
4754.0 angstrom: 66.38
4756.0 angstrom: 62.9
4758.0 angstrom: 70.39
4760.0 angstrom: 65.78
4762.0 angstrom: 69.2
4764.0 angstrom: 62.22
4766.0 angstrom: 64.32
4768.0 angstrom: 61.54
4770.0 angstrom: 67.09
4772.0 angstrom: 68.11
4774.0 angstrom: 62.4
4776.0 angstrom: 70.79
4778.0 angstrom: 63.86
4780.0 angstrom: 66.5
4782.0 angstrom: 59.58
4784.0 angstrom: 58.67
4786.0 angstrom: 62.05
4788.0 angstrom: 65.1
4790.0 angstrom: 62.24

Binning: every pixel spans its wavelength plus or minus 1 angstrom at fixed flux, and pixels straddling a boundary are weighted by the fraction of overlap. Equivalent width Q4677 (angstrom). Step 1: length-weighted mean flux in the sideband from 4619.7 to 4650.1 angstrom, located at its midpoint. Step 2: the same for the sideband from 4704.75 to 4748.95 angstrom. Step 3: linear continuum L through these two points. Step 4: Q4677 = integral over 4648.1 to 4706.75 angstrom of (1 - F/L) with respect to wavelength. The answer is 2.21 angstrom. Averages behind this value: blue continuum 75.6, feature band 71.8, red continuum 73.4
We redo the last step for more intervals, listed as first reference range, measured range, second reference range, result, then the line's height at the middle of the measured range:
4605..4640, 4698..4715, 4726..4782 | 0.5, 71.9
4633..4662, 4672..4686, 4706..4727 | 0.4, 74.3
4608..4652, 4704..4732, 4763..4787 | -1.9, 68.7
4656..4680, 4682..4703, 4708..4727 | 0.8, 74.6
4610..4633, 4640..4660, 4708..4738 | 1.2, 76.5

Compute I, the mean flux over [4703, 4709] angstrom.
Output 65.1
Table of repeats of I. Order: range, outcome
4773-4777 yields 66.6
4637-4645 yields 76.6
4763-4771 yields 63.8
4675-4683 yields 73.2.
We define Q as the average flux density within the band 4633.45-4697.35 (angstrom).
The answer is 73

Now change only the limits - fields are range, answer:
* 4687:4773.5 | 71.2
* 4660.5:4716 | 71.8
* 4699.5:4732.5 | 72.5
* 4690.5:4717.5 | 70.8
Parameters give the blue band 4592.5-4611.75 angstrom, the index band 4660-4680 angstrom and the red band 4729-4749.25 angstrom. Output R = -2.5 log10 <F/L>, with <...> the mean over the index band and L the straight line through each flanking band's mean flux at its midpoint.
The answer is -0.030 mag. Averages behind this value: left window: 72.2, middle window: 74.2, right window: 72.1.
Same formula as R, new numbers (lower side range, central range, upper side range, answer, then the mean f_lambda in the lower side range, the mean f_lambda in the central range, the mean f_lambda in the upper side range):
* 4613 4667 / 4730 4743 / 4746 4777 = -0.04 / 75.2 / 72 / 67.8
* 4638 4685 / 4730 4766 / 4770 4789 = -0.06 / 72.6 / 70.1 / 64.3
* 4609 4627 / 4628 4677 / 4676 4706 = 0.00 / 76.8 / 74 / 71.2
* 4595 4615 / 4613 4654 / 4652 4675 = -0.03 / 73.3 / 75.3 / 72.7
